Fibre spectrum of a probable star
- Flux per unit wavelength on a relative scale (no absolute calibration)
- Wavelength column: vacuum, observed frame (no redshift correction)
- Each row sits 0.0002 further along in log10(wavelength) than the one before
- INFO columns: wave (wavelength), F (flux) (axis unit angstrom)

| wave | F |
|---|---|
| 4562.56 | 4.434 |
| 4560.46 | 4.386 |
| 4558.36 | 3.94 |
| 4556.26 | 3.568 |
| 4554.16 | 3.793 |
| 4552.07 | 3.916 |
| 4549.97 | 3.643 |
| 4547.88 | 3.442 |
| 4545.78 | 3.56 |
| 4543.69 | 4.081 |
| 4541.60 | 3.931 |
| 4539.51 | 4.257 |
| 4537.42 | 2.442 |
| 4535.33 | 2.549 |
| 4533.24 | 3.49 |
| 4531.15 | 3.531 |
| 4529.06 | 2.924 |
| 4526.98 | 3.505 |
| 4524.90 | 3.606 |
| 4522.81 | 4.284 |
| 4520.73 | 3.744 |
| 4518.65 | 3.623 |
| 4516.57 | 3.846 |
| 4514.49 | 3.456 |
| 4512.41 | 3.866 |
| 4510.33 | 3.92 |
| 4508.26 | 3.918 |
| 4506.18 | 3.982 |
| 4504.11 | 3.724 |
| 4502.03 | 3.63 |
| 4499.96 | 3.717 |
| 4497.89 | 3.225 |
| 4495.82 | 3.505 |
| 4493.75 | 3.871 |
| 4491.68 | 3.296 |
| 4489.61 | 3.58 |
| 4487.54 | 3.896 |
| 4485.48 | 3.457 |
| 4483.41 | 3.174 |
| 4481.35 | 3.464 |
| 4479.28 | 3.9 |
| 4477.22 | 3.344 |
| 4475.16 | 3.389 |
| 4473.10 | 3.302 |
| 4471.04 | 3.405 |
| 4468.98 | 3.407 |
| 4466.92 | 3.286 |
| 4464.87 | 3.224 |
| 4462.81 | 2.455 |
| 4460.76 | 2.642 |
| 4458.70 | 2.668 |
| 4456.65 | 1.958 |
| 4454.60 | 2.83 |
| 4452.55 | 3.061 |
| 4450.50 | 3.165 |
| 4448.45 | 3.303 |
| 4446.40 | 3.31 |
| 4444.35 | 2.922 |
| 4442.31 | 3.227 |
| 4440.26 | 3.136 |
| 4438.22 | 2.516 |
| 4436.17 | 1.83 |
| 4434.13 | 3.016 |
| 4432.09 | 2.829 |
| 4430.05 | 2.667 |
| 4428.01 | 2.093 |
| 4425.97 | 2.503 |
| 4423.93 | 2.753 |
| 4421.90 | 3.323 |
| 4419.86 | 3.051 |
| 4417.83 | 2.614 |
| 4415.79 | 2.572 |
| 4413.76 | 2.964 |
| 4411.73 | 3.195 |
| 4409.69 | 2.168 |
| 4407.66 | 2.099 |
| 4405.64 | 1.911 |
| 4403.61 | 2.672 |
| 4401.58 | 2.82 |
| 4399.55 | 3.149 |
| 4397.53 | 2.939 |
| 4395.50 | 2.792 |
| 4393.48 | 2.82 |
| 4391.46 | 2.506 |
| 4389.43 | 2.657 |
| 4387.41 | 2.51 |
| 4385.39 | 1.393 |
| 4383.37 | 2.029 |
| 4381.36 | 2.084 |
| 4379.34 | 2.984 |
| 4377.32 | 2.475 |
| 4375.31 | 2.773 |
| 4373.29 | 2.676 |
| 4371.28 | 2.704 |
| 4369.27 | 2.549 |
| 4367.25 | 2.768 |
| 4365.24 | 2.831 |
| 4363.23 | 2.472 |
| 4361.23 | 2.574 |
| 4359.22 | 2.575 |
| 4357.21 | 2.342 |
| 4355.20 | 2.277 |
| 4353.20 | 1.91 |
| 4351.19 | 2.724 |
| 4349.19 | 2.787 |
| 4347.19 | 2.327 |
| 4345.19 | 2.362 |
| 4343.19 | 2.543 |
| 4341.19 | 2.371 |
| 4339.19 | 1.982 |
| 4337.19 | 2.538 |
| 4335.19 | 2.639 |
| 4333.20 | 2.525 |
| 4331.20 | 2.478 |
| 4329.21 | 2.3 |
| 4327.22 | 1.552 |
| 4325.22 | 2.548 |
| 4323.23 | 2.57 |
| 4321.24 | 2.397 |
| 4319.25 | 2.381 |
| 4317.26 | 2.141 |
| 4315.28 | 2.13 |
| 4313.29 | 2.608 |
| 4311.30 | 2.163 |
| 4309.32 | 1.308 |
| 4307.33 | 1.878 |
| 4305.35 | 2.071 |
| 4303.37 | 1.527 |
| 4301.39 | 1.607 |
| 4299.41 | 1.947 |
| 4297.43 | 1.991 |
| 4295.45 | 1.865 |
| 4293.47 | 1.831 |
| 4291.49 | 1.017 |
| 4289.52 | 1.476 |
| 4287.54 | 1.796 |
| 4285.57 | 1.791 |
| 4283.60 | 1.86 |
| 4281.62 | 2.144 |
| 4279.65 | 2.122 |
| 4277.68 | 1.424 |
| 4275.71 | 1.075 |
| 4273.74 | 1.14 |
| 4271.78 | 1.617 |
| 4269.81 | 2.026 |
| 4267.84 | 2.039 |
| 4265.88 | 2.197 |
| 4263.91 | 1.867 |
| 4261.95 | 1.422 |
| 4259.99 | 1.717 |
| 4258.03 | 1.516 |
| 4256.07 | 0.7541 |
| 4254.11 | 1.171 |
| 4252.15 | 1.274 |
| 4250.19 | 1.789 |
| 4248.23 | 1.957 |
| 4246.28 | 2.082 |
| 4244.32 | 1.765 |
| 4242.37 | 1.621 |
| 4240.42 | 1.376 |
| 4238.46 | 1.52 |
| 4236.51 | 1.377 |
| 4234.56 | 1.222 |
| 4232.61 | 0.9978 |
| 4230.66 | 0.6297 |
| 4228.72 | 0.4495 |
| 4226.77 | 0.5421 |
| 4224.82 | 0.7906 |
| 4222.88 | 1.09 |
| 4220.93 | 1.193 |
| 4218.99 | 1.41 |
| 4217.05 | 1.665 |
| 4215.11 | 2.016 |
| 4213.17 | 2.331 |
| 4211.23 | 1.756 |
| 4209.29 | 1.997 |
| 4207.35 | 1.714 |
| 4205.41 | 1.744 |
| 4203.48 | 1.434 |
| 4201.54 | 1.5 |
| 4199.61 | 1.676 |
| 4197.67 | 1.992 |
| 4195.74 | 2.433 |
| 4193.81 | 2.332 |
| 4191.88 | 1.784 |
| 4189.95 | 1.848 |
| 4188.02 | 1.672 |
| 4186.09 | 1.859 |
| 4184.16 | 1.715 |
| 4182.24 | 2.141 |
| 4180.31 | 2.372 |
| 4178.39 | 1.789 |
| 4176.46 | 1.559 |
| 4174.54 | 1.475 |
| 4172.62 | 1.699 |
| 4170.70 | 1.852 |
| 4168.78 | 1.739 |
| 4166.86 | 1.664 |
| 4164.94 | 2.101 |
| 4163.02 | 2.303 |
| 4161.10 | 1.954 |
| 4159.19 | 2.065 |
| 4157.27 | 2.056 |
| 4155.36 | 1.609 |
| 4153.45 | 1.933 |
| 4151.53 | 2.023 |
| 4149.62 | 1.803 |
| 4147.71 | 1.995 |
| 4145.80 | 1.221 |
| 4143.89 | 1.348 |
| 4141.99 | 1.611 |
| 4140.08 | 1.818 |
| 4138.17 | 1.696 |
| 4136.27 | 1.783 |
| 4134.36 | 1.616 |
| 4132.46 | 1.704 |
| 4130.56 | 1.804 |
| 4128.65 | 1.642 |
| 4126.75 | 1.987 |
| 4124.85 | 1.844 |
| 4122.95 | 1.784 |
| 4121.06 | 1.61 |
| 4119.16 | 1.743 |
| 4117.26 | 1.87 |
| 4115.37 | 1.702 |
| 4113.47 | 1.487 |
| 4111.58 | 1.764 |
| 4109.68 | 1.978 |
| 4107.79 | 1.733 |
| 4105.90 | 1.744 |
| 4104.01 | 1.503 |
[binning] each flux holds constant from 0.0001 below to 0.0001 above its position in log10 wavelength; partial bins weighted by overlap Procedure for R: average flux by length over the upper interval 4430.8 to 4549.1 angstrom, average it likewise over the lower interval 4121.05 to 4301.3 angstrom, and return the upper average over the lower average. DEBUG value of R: 2.0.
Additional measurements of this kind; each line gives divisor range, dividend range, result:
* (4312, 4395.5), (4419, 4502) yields 1.27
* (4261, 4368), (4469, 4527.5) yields 1.73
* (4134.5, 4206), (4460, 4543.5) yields 1.92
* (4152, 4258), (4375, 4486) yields 1.71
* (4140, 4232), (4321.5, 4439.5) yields 1.49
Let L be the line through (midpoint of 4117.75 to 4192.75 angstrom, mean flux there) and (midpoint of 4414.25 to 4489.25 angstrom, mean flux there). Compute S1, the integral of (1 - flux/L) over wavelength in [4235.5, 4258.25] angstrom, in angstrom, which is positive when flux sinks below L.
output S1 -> 6.8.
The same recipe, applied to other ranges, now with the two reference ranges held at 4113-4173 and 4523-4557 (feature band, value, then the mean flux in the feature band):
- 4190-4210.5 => 1.8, 1.86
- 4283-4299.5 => 4.9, 1.72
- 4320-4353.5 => 3.1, 2.4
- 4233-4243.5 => 3.8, 1.4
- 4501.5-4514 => -1.6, 3.83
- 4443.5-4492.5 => 0.5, 3.19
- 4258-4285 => 7.1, 1.73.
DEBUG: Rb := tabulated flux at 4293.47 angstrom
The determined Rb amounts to 1.831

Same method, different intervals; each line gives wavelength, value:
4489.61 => 3.58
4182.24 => 2.141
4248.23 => 1.957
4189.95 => 1.848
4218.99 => 1.41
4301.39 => 1.607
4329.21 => 2.3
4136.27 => 1.783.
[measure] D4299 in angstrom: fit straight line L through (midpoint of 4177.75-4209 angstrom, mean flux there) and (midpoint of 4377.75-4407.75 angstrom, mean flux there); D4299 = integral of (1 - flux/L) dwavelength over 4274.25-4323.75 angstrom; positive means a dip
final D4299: 7.7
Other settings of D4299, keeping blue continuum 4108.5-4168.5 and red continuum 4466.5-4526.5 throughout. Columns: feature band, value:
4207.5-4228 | 6.65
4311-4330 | 3.04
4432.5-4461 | 4.49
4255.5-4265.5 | 3.67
